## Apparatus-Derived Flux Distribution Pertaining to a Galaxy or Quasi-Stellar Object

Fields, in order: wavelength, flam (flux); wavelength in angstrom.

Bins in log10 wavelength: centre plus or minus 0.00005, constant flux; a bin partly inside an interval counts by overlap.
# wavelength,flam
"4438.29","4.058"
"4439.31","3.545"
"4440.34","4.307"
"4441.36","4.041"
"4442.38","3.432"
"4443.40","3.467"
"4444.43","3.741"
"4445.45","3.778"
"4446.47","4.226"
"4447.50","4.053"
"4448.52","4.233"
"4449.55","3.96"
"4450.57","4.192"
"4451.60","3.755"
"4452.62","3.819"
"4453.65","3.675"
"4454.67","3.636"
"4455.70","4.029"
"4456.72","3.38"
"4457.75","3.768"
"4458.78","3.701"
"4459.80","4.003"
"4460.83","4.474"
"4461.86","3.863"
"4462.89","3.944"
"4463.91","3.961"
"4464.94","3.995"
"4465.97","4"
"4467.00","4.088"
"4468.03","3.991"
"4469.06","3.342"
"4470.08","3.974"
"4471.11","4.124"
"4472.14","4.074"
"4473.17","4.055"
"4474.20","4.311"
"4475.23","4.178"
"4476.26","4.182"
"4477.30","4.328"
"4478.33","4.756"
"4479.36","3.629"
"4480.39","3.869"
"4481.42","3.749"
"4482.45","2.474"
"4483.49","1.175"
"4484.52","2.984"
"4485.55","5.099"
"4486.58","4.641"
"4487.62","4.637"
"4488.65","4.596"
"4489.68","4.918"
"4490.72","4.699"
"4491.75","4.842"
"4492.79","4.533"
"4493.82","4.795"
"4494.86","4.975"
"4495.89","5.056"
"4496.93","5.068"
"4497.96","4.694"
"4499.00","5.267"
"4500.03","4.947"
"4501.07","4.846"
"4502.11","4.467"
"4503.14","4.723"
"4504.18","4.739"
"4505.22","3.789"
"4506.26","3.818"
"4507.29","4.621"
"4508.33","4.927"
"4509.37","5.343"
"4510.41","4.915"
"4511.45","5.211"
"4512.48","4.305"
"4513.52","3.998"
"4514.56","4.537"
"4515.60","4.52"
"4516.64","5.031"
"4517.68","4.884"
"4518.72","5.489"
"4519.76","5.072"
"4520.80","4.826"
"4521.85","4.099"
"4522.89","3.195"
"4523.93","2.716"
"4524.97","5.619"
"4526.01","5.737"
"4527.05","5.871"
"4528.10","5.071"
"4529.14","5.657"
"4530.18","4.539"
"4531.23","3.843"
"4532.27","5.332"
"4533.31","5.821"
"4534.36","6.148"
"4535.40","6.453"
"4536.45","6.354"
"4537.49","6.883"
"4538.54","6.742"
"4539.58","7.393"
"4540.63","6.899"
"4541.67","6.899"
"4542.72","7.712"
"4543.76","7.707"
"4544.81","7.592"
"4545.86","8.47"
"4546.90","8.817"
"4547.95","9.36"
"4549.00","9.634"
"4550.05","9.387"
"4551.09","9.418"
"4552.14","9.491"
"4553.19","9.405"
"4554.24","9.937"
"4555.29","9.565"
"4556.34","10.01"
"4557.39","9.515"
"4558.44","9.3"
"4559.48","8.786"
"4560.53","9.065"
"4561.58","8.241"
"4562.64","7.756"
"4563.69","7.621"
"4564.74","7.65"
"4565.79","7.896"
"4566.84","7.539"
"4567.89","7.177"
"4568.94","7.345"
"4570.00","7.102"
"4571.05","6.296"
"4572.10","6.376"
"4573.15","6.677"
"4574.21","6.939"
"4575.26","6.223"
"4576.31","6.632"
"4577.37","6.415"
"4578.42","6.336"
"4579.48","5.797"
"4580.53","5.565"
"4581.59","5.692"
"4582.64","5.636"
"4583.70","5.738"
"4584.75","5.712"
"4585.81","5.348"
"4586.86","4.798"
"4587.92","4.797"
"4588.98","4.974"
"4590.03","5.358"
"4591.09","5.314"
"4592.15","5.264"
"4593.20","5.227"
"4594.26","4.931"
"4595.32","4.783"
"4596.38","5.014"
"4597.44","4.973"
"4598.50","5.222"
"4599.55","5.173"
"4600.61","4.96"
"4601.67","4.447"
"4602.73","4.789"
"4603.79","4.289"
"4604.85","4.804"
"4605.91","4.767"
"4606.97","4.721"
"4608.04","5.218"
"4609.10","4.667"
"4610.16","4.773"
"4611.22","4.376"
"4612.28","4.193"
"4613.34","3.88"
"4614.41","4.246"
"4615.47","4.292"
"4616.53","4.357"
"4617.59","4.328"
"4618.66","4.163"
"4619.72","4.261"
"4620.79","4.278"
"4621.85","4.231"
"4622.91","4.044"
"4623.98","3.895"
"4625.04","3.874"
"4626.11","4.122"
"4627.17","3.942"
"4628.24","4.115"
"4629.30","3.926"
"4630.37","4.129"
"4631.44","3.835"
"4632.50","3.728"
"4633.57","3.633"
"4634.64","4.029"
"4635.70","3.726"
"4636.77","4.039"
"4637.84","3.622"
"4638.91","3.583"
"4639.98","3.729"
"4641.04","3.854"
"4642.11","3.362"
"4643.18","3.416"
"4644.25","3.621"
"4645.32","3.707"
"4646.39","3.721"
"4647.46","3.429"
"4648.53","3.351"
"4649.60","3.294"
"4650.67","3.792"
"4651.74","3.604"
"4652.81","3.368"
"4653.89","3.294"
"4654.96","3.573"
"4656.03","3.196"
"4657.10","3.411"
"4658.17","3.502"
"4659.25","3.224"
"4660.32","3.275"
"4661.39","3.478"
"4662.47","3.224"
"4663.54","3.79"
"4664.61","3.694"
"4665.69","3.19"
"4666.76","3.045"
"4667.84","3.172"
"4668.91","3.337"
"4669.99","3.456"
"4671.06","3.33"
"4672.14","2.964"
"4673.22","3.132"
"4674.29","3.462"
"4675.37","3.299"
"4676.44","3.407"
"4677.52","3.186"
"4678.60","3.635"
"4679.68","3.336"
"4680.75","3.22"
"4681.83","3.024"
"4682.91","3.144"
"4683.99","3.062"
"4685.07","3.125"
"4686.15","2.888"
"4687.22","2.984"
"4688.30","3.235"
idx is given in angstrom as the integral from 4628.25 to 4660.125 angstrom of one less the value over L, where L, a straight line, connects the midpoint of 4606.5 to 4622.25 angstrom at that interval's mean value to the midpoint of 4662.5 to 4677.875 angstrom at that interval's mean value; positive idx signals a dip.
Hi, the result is 1.7 angstrom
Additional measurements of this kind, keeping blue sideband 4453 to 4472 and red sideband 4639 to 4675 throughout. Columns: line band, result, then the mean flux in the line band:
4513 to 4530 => -4.6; 4.77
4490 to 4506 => -4.0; 4.75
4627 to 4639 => -1.3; 3.86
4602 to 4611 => -3.0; 4.73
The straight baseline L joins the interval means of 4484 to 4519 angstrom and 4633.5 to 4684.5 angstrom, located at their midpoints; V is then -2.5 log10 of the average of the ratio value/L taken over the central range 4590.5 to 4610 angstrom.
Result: -0.25 mag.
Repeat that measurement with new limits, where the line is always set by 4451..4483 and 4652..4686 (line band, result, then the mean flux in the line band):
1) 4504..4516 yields -0.20 mag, 4.56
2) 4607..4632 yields -0.22 mag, 4.23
